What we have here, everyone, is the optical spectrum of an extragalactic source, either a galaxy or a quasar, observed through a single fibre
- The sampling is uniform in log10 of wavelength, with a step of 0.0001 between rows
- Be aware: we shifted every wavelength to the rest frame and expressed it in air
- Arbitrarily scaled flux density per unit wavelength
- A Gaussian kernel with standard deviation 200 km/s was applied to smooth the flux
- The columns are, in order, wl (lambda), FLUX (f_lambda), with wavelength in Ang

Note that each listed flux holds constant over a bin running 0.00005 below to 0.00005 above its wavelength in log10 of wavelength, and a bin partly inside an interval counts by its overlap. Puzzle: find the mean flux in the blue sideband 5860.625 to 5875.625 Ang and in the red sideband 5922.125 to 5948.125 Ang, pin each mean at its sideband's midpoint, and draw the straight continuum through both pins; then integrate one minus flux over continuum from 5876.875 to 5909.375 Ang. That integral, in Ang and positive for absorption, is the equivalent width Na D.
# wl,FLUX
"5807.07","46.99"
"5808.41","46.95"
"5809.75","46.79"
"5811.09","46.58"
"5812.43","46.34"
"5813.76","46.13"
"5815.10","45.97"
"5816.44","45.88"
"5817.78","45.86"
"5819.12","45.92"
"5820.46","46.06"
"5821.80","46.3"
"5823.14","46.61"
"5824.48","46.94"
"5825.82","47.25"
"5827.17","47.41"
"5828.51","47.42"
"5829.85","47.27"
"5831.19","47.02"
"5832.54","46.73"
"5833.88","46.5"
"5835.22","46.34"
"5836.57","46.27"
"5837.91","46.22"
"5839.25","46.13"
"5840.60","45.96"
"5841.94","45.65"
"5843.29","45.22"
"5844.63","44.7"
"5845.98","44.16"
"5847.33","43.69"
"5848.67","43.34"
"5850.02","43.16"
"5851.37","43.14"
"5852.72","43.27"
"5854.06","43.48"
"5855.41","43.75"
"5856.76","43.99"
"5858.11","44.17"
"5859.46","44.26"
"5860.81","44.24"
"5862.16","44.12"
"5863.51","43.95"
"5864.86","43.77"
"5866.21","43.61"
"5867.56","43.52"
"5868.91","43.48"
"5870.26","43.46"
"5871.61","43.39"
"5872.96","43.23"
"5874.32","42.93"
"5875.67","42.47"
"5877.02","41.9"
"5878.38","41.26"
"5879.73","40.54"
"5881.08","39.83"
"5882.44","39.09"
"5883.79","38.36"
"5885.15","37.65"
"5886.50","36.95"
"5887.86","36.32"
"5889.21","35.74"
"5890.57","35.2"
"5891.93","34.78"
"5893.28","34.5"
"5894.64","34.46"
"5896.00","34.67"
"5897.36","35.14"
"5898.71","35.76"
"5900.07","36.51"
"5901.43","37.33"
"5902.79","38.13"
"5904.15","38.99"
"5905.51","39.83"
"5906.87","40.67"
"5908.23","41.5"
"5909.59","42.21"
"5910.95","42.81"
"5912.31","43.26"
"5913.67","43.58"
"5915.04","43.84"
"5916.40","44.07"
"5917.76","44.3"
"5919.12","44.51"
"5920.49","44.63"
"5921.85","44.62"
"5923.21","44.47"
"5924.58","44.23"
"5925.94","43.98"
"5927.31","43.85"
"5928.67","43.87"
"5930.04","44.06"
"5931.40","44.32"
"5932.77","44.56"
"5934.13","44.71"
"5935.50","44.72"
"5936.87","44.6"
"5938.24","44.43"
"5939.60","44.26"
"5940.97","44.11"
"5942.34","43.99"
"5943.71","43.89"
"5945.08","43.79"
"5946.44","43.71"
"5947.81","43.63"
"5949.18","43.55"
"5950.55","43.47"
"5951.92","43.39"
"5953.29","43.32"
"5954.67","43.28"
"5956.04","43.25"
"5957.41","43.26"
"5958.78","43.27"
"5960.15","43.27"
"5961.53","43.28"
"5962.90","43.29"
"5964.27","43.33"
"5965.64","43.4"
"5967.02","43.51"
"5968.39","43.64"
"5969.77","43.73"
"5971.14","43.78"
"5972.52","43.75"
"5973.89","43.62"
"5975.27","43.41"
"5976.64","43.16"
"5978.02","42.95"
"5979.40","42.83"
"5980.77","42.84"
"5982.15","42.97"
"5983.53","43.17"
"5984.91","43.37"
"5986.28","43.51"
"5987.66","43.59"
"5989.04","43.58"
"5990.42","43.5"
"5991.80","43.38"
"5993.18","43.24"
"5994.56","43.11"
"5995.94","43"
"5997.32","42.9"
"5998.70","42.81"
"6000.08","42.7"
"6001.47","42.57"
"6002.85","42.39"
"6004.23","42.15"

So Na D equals 4.5 Ang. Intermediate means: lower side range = 43.5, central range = 37.7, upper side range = 44.2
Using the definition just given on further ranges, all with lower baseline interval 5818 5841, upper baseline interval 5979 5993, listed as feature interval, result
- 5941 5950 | 0.1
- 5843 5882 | 2.2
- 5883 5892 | 1.7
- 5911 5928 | 0.2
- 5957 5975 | 0.1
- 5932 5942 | 0.0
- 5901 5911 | 1.1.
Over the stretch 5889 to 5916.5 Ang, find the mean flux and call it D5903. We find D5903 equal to 38.6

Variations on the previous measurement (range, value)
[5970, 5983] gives 43.3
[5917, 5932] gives 44.3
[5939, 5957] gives 43.6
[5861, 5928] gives 40.8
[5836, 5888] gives 43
